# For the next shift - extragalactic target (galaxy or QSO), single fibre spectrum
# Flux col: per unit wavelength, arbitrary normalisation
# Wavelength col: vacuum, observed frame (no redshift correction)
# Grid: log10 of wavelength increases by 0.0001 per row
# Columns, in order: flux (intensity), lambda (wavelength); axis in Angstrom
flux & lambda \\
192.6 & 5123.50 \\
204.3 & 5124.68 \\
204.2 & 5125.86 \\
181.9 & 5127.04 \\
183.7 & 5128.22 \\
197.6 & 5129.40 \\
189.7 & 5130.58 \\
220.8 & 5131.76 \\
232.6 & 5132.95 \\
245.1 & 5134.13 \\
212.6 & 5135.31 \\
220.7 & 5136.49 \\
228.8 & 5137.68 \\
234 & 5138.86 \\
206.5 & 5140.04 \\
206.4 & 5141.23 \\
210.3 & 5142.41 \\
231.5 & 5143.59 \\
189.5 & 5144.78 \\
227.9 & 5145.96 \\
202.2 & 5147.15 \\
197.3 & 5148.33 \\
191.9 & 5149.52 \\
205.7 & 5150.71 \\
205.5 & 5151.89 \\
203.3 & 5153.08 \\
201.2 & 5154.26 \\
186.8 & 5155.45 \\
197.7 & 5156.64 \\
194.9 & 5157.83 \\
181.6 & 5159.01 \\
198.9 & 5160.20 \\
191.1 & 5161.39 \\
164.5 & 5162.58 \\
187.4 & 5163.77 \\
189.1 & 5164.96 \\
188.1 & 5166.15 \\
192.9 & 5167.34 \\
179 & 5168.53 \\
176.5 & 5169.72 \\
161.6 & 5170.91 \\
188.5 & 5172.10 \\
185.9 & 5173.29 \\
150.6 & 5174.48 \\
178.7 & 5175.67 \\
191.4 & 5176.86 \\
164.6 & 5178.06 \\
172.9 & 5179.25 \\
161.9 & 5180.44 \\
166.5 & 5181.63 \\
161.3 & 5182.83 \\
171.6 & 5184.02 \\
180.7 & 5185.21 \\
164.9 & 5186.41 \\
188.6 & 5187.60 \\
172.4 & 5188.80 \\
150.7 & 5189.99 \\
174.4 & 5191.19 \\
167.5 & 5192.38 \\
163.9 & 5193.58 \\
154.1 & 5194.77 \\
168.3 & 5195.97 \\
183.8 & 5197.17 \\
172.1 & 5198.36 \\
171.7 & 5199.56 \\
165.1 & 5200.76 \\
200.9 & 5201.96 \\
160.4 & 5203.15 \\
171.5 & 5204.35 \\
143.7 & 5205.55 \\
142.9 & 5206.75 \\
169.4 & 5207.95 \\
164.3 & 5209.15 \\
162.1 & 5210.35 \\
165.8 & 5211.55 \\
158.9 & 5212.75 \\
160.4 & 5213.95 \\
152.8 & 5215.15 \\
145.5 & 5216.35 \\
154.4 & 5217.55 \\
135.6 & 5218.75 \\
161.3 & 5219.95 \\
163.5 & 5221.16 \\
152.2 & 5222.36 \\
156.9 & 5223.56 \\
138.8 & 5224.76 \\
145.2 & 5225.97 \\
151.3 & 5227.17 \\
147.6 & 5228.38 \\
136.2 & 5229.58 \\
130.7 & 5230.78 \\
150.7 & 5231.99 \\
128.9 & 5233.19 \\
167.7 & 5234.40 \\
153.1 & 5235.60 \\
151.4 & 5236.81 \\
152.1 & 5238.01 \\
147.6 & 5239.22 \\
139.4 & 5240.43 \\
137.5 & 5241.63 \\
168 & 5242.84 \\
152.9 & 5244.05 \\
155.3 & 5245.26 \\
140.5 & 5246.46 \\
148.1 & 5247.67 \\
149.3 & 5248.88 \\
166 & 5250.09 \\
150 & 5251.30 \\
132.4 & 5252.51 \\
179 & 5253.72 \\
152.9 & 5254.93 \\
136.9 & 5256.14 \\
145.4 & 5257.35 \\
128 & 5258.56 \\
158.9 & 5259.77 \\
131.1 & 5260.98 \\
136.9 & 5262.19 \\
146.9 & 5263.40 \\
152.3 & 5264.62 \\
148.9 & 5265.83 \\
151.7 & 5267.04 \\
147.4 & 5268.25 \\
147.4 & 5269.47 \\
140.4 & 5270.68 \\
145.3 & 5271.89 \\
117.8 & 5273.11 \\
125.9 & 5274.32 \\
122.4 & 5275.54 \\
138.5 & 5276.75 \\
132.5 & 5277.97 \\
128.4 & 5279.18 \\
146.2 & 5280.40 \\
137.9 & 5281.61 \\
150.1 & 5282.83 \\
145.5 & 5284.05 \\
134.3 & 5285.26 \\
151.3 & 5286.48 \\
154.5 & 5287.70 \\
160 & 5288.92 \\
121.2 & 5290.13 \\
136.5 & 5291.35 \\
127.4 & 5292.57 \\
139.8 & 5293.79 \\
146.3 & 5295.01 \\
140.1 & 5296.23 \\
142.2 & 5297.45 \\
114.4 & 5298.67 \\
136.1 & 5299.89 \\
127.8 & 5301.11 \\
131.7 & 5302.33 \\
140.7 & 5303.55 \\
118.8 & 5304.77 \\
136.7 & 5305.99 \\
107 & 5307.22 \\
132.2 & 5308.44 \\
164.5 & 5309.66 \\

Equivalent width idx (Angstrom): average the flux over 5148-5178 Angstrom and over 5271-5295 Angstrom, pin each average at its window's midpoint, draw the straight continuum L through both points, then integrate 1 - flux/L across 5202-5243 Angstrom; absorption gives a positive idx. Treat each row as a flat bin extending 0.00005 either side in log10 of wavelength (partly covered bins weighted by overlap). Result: 2.6 Angstrom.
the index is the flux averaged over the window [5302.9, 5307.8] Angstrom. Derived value 126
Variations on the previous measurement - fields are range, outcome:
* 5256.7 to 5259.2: 137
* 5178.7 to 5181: 168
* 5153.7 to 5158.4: 195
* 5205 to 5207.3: 143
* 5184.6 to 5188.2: 178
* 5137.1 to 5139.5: 232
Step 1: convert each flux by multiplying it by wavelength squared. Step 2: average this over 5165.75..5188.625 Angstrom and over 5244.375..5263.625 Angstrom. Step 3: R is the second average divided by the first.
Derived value 0.87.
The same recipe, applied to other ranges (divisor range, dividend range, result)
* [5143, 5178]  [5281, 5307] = 0.76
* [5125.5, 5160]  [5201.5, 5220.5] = 0.79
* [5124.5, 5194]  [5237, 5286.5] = 0.79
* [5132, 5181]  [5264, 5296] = 0.75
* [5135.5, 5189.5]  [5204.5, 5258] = 0.82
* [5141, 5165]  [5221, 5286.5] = 0.76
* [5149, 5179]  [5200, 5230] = 0.86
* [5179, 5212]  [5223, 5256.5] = 0.90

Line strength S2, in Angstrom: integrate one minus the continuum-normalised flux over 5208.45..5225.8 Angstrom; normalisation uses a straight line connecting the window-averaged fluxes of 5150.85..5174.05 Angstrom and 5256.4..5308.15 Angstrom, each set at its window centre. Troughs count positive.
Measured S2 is 1.1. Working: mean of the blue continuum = 188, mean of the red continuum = 138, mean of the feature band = 155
